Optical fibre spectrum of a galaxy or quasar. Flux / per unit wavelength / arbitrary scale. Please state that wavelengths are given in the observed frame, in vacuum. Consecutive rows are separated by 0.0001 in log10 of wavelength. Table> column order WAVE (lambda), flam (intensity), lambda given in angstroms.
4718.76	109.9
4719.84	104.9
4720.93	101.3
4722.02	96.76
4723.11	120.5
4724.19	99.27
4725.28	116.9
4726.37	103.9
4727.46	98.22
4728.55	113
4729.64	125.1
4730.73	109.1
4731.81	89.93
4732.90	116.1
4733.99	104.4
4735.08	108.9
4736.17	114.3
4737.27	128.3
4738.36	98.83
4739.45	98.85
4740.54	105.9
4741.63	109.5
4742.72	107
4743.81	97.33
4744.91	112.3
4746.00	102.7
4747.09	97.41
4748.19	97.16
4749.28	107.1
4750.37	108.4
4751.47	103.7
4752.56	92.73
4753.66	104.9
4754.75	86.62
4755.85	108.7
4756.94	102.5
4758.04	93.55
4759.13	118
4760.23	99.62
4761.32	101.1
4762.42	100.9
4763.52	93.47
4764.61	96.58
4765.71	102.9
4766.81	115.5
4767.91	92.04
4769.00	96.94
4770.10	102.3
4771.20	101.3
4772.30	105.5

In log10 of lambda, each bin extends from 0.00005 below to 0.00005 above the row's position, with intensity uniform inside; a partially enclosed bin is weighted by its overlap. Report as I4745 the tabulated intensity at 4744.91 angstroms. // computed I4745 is 112.3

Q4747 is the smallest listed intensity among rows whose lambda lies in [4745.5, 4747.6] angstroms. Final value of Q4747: 97.41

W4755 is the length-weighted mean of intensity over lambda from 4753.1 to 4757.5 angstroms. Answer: 101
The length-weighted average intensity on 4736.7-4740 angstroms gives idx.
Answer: 108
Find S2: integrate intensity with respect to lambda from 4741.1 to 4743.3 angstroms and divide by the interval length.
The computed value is 108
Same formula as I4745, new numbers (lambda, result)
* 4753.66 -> 104.9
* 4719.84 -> 104.9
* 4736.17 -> 114.3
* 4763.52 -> 93.47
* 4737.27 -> 128.3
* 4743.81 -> 97.33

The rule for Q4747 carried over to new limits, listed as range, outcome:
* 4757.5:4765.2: 93.47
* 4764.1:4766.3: 96.58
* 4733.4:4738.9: 98.83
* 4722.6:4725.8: 99.27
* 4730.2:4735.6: 89.93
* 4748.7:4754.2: 92.73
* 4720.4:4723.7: 96.76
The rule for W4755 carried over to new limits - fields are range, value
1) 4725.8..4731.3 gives 110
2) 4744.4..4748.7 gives 102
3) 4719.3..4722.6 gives 101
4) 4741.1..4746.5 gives 106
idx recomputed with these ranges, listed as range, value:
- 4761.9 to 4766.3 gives 98.6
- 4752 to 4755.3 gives 94.8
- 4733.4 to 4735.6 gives 107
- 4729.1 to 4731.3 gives 117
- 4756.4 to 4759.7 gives 105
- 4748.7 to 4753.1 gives 103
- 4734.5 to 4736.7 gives 111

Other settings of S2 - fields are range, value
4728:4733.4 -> 111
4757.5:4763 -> 103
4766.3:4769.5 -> 102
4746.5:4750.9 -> 103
